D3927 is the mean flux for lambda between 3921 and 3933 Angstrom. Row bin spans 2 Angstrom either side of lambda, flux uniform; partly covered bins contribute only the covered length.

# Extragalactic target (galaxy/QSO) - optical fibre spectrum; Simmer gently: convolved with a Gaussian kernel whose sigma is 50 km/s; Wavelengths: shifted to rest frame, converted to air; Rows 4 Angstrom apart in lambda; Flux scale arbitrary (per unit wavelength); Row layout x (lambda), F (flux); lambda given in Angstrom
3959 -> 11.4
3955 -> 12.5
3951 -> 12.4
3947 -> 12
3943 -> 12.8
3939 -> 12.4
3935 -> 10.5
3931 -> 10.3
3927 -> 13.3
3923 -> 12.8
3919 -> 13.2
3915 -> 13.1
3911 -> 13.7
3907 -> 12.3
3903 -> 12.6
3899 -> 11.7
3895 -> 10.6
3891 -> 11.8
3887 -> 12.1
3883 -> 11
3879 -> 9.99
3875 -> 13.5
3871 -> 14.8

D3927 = 12.1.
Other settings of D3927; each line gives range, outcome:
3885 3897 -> 11.5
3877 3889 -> 11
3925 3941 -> 11.6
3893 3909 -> 11.8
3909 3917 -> 13.4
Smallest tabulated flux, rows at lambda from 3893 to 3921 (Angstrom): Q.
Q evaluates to 10.6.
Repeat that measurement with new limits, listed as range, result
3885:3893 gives 11.8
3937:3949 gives 12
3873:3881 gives 9.99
